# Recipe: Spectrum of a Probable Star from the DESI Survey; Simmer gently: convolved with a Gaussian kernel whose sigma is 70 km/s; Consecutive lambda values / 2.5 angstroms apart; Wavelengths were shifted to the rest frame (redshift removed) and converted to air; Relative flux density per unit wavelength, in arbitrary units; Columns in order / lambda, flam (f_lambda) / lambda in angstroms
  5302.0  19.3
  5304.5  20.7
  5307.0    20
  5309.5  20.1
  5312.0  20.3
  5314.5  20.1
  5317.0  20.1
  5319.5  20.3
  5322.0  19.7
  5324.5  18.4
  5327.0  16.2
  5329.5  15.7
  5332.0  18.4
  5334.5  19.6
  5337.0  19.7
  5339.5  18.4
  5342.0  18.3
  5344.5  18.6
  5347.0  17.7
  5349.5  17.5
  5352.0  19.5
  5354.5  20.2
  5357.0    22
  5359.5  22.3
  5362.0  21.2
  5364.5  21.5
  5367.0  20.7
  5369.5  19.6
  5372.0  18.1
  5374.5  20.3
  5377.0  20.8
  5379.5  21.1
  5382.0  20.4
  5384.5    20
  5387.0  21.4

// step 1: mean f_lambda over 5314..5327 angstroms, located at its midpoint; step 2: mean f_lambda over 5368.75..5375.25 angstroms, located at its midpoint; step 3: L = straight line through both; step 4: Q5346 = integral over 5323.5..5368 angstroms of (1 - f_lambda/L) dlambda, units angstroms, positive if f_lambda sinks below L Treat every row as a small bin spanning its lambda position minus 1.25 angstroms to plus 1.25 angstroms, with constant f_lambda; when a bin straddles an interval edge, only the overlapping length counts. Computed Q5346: 0.2 angstroms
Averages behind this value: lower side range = 19.4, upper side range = 19.2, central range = 19.2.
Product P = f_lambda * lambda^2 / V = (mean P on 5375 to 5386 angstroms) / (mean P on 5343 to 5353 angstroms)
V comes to 1.14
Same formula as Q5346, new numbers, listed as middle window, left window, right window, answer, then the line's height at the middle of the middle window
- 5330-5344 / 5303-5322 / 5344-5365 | 1.0 angstroms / 20.1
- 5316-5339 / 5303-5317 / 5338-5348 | 0.7 angstroms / 19.2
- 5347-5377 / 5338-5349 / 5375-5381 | -0.9 angstroms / 19.6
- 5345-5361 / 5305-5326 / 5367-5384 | 0.1 angstroms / 20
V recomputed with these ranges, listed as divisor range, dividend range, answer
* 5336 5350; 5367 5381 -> 1.10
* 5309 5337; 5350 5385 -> 1.10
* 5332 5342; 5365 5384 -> 1.08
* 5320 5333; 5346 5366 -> 1.15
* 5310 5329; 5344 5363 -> 1.05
